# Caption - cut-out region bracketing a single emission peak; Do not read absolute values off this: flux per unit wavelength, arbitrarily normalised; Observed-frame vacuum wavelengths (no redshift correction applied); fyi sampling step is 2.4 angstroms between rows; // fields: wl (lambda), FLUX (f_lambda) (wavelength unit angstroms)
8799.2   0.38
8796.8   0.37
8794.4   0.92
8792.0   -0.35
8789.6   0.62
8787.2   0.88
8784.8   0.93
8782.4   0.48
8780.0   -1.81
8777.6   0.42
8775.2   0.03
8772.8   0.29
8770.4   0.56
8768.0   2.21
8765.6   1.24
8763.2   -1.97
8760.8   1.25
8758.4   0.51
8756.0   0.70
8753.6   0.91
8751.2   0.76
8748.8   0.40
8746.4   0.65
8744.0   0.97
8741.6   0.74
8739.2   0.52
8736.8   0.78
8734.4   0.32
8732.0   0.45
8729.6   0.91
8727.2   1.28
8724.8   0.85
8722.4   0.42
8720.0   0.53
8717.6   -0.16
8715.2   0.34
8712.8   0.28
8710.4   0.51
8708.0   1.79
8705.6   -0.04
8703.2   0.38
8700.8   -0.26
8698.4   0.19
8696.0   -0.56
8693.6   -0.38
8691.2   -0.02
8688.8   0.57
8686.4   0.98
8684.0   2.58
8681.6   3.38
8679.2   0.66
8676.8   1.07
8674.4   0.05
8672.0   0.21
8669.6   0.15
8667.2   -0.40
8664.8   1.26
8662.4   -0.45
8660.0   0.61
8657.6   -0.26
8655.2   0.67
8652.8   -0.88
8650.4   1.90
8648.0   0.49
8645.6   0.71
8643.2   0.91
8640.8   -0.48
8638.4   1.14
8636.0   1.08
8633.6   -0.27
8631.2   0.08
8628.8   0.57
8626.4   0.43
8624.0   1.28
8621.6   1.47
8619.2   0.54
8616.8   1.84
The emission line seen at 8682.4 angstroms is H-gamma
